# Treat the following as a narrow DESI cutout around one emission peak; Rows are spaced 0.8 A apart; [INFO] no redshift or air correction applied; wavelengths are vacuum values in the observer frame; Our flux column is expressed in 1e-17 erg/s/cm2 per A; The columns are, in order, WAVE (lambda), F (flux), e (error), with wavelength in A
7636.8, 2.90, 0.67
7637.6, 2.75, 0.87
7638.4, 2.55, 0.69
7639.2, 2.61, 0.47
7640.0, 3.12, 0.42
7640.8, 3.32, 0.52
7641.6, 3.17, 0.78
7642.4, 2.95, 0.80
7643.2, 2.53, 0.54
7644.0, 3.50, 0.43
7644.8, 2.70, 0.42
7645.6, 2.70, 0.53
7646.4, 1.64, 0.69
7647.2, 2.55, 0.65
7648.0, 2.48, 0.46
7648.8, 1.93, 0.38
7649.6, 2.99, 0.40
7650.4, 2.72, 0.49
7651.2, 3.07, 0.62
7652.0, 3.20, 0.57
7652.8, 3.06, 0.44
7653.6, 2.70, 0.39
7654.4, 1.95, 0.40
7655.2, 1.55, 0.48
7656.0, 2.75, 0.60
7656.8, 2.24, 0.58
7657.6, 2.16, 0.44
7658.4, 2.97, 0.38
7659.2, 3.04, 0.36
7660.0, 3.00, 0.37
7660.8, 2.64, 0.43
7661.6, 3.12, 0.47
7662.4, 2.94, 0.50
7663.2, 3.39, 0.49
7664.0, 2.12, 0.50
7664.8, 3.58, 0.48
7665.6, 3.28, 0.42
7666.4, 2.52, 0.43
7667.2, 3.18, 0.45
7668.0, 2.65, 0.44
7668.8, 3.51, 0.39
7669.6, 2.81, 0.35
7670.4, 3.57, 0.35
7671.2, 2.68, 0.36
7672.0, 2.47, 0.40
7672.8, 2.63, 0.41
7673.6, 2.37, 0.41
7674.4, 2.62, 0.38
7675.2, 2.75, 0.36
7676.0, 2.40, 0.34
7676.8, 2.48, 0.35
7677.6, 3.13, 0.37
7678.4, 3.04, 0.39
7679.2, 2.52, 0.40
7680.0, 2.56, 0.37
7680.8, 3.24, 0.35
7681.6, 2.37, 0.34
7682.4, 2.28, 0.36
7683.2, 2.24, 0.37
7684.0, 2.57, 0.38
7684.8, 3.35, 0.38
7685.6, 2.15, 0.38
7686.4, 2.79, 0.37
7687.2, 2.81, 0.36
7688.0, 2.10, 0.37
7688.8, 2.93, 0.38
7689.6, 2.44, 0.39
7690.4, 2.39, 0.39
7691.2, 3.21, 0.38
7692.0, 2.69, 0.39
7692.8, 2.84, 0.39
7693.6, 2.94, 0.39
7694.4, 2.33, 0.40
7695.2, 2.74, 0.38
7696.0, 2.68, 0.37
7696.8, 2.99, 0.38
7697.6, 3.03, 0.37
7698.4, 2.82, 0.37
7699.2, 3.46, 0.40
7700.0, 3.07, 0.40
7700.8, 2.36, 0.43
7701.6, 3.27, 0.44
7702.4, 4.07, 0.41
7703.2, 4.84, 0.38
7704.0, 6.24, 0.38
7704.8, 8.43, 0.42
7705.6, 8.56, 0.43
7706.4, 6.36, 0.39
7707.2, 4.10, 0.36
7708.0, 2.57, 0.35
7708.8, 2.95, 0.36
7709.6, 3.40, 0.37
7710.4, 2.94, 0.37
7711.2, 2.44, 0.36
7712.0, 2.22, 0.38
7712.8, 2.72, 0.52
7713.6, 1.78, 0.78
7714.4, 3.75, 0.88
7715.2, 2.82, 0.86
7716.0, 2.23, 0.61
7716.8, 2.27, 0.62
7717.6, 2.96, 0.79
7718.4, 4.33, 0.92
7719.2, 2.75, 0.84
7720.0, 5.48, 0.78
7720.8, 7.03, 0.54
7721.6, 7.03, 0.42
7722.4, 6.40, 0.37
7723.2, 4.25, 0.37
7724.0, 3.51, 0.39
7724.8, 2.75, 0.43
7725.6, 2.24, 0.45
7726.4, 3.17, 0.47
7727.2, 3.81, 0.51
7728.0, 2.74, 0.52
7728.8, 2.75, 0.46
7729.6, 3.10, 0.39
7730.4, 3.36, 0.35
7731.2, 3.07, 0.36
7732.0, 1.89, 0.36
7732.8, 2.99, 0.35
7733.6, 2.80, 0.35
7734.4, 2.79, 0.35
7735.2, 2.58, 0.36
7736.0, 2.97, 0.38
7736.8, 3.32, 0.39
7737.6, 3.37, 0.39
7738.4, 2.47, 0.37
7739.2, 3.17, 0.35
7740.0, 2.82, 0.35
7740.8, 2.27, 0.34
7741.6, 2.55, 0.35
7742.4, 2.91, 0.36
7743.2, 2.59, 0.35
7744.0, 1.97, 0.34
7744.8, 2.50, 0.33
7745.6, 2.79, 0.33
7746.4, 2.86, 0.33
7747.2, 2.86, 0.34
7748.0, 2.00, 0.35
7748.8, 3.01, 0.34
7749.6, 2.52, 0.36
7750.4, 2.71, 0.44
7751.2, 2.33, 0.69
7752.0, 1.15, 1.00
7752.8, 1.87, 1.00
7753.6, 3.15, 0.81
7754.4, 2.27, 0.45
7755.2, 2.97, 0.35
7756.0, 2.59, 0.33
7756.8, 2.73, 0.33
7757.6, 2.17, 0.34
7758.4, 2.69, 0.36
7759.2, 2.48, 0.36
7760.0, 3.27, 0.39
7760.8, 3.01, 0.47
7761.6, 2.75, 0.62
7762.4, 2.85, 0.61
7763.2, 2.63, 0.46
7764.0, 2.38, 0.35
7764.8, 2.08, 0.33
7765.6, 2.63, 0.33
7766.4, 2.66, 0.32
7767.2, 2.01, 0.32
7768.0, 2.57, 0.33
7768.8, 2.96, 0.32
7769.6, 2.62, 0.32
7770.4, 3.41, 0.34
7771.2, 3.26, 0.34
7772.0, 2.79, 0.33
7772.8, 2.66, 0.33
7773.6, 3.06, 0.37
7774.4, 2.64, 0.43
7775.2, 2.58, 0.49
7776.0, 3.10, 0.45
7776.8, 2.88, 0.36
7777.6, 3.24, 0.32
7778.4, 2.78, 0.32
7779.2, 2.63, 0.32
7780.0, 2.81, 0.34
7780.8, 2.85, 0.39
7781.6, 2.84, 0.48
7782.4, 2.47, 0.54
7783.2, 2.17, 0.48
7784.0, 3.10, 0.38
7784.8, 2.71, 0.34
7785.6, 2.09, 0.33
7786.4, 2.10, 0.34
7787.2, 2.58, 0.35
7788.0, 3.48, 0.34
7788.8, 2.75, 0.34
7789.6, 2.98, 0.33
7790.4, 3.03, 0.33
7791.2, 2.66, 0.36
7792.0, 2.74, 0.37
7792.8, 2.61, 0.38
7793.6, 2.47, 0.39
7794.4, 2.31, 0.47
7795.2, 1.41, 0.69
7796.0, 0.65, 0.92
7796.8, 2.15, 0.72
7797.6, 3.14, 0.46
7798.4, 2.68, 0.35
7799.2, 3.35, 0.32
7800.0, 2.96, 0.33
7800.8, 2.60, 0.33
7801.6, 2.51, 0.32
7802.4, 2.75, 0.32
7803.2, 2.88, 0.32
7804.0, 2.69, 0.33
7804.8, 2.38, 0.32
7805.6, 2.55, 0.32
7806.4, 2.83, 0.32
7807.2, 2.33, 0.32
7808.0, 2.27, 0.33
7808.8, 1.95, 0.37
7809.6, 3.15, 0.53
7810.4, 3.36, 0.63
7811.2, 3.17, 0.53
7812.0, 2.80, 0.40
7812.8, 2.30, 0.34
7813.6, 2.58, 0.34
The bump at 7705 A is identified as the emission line [S II]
